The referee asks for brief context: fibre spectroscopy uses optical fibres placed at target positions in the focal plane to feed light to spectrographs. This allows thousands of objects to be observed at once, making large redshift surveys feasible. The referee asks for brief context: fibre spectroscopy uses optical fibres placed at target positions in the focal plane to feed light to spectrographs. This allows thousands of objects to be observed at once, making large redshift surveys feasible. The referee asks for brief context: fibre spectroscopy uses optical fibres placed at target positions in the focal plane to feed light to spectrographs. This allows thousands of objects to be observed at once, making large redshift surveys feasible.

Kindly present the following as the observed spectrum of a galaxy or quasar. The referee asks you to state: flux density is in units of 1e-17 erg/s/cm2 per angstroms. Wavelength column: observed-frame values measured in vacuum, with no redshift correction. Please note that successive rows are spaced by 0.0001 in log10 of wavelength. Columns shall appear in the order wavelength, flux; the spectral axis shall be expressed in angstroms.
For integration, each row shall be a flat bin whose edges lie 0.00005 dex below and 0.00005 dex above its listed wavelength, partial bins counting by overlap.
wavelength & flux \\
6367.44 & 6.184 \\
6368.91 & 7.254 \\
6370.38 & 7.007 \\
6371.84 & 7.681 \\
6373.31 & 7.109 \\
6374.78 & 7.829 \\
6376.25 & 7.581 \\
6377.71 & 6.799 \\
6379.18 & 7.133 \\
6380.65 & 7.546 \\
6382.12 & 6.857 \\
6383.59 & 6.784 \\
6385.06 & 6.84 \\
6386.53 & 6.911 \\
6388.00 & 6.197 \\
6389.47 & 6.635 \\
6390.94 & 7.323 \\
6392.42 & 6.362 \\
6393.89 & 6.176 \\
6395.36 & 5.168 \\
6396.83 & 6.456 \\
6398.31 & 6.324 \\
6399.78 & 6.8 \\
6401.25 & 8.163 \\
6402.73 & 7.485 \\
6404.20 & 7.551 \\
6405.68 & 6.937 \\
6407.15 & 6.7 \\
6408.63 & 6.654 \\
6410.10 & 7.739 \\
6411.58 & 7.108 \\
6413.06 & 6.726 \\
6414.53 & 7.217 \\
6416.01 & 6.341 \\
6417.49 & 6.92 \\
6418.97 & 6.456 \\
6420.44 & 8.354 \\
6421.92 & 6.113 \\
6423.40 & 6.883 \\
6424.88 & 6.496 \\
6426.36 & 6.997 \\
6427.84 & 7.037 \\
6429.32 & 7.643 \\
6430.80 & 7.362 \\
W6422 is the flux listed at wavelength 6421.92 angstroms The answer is 6.113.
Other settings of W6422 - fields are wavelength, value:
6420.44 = 8.354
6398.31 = 6.324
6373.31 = 7.109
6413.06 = 6.726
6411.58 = 7.108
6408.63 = 6.654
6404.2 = 7.551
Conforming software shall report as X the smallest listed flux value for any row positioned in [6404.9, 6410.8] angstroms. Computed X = 6.654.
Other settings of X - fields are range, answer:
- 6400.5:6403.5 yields 7.485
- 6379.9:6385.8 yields 6.784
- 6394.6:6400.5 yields 5.168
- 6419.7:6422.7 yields 6.113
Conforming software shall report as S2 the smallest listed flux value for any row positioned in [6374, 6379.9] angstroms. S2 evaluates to 6.799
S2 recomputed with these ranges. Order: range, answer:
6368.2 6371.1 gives 7.007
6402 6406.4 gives 6.937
